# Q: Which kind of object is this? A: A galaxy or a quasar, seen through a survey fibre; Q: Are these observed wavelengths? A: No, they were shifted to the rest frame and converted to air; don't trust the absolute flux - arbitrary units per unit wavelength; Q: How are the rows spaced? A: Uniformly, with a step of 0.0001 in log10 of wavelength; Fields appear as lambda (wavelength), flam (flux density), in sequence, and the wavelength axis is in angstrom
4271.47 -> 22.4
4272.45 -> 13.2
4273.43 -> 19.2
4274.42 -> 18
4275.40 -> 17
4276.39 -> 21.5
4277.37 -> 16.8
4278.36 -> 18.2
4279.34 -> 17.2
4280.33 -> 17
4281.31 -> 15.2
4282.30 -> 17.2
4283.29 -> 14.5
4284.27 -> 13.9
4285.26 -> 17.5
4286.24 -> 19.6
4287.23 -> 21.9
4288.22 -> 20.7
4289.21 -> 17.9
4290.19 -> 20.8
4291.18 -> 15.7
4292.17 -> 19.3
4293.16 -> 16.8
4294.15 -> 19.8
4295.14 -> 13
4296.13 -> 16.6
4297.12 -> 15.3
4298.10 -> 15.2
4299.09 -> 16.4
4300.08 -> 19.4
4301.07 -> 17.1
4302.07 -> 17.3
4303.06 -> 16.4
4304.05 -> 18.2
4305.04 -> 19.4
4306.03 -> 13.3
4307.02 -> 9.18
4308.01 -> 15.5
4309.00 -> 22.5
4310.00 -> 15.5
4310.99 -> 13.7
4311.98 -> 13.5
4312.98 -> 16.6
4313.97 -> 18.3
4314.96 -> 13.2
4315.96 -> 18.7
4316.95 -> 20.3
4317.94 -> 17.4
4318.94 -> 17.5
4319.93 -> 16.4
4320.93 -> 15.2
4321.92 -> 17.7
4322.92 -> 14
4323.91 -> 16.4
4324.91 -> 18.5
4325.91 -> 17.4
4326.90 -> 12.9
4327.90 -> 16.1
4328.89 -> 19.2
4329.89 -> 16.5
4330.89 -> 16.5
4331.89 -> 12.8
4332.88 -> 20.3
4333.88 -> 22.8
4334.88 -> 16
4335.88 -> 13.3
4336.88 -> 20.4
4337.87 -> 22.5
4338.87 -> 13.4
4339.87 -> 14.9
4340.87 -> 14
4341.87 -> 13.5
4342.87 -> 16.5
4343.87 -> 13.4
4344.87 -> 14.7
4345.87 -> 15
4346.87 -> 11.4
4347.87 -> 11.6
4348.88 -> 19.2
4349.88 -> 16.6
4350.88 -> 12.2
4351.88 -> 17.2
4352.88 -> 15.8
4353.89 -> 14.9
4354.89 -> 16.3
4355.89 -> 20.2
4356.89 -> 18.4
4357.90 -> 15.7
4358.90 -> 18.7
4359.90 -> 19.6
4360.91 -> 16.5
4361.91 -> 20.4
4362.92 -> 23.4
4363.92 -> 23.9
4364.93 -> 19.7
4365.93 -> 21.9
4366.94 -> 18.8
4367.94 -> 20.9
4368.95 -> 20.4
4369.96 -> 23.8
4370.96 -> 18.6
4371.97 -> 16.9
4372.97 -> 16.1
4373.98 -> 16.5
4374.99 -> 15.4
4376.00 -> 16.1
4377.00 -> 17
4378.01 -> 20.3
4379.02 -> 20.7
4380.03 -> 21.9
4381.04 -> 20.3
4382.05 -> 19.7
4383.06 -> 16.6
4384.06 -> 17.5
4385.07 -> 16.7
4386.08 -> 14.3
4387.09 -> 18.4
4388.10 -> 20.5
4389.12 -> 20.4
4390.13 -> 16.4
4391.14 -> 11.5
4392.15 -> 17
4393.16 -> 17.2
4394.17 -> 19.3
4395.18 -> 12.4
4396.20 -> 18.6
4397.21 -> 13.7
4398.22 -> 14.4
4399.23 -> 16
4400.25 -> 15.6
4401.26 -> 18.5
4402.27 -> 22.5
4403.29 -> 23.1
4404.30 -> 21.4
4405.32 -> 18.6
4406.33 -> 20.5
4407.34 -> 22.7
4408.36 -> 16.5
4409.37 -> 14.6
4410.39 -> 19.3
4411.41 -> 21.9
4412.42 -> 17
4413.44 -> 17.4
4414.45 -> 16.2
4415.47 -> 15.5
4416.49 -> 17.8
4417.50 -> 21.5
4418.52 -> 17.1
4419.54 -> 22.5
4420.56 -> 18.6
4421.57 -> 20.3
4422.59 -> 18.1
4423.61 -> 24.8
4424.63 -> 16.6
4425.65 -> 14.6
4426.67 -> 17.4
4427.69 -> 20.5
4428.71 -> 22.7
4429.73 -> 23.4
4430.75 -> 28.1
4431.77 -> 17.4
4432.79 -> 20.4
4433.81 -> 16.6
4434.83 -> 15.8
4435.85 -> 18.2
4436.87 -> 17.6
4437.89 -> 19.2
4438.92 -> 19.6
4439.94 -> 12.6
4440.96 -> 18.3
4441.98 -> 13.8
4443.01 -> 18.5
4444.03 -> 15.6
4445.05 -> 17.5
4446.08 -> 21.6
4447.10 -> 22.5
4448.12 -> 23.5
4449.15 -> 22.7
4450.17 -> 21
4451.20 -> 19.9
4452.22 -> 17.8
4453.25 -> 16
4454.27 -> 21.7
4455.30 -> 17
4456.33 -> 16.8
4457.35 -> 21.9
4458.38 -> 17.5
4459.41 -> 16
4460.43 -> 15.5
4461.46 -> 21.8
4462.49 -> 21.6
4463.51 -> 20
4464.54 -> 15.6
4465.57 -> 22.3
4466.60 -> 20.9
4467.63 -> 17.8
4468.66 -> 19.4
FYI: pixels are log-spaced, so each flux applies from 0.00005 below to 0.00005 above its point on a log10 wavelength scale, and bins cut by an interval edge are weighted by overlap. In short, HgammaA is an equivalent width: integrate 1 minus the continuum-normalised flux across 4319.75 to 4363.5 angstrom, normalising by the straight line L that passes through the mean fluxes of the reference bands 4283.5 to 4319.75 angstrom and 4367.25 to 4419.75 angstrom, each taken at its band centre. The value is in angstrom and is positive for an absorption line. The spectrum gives 2.4 angstrom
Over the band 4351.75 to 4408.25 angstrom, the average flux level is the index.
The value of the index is 18.4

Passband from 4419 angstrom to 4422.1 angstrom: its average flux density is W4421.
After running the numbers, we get 20.4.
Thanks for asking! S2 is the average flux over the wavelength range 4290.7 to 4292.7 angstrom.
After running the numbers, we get 17.5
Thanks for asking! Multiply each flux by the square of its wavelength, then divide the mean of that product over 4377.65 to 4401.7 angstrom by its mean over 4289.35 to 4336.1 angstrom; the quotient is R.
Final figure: 1.1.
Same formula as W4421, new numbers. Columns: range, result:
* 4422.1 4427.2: 18.3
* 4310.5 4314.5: 15.5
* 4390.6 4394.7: 16.3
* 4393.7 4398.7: 15.7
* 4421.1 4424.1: 21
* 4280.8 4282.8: 16.2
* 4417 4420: 20.3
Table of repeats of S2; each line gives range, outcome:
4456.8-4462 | 18.5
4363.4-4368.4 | 21.1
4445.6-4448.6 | 22.6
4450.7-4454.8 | 18.8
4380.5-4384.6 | 18.6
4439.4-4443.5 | 15.8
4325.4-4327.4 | 15.2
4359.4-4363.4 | 19.9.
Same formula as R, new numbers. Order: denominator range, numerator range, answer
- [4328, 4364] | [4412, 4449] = 1.17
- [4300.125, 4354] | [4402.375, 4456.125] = 1.24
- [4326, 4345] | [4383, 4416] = 1.11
